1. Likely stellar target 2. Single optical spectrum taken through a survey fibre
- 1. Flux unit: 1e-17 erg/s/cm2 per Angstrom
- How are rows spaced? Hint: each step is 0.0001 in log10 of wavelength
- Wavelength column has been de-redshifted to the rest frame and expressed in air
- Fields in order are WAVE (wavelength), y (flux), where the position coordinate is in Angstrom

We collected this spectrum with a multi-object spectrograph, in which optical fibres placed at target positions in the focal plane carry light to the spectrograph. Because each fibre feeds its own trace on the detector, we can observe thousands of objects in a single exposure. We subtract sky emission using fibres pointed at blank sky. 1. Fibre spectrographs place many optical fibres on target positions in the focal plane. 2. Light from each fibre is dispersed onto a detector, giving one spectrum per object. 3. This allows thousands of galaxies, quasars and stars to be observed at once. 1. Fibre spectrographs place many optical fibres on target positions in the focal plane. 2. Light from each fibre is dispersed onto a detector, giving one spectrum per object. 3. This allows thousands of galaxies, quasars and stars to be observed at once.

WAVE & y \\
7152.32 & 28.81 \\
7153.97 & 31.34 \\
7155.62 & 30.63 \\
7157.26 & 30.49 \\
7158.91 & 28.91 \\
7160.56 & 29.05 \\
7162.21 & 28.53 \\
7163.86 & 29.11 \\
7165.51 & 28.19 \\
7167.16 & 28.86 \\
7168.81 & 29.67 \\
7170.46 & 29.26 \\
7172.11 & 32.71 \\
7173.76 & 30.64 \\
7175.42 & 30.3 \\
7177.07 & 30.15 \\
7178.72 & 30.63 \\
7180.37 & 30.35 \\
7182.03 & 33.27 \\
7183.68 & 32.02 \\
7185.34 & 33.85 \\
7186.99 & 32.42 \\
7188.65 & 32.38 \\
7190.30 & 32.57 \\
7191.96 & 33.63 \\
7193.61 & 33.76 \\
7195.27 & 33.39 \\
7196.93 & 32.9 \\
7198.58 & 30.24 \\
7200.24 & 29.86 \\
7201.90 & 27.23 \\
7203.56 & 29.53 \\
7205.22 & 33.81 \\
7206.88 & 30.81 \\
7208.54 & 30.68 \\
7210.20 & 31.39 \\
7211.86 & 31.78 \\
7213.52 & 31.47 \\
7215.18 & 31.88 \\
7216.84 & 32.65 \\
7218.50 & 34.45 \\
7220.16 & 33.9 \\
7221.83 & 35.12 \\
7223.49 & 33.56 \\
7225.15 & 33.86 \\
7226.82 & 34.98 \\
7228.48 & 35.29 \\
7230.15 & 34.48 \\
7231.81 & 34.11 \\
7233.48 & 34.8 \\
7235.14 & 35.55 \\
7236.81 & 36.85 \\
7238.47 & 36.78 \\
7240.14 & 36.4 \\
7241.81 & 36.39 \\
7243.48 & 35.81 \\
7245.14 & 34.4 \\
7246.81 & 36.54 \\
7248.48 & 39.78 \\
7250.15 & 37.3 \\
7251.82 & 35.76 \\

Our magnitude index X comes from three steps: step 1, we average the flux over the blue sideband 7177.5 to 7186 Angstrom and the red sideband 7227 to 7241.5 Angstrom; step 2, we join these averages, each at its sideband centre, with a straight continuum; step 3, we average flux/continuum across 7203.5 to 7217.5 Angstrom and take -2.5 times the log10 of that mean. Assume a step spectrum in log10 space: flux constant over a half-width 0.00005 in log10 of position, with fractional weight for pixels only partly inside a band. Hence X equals 0.07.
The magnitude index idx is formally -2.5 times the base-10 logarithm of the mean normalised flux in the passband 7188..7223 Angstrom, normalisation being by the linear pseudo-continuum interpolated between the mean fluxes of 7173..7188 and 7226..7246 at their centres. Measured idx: 0.04 mag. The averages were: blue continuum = 31.5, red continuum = 35.5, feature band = 32.1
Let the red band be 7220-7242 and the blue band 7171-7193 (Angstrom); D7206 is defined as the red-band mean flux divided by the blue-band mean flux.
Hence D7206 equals 1.1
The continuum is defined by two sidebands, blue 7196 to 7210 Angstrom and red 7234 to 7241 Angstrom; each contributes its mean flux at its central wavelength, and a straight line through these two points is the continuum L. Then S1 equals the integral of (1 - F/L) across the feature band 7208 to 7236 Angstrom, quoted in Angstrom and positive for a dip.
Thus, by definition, 0.2 Angstrom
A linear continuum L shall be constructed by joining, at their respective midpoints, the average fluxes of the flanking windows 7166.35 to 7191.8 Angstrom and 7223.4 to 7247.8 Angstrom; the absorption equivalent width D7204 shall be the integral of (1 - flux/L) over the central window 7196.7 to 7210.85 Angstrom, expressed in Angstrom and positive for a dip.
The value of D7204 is 1.1 Angstrom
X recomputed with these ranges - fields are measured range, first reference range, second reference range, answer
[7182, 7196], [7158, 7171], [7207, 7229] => -0.07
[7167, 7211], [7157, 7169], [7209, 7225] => -0.02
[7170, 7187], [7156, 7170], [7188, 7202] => -0.03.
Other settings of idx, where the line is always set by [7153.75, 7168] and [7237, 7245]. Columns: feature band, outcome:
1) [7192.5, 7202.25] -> 0.03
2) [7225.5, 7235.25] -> 0.02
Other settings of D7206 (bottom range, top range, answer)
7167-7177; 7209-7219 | 1.06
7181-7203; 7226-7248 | 1.11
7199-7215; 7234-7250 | 1.19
